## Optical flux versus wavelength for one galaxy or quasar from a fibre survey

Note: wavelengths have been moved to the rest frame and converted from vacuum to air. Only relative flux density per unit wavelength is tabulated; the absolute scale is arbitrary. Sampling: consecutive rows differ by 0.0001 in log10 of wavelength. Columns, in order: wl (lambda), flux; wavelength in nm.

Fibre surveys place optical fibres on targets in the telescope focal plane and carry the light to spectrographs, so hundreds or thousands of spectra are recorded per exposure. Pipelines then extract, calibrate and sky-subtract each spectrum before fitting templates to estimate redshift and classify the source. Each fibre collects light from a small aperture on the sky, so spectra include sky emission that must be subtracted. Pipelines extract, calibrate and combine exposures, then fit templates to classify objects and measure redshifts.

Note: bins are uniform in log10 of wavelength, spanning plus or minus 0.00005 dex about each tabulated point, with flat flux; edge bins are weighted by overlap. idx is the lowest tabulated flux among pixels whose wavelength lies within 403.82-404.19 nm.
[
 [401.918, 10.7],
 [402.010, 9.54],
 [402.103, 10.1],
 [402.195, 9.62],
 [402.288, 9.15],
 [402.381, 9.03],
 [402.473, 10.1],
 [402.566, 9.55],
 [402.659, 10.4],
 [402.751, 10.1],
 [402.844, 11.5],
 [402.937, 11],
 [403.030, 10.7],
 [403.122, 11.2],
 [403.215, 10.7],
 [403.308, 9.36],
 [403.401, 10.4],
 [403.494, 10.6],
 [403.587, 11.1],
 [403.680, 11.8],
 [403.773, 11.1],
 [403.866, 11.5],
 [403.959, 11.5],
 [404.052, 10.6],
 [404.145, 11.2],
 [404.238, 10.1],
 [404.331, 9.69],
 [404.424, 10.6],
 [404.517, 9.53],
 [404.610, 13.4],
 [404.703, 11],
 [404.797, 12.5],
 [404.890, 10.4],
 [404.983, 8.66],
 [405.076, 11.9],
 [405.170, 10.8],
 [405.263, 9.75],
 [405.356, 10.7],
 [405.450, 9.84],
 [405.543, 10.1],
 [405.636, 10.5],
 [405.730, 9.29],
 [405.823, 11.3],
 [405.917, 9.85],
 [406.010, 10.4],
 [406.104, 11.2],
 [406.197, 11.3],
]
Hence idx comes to 10.6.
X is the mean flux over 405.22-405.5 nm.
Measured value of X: 10.1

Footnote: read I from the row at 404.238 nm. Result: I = 10.1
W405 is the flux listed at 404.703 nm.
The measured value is 11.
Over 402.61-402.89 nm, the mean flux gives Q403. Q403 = 10.7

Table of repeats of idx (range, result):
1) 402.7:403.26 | 10.1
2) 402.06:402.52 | 9.03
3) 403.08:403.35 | 9.36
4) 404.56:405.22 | 8.66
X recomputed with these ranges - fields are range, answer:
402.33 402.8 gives 9.84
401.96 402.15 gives 9.88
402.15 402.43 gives 9.27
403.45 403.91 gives 11.2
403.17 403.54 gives 10.3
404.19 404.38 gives 9.93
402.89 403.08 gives 10.9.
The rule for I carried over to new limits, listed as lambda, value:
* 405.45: 9.84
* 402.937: 11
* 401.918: 10.7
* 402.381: 9.03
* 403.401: 10.4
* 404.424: 10.6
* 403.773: 11.1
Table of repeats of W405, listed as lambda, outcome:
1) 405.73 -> 9.29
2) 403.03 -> 10.7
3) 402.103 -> 10.1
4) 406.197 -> 11.3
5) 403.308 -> 9.36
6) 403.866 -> 11.5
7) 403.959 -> 11.5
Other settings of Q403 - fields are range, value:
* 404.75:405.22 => 10.8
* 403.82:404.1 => 11.2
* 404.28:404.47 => 10.2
